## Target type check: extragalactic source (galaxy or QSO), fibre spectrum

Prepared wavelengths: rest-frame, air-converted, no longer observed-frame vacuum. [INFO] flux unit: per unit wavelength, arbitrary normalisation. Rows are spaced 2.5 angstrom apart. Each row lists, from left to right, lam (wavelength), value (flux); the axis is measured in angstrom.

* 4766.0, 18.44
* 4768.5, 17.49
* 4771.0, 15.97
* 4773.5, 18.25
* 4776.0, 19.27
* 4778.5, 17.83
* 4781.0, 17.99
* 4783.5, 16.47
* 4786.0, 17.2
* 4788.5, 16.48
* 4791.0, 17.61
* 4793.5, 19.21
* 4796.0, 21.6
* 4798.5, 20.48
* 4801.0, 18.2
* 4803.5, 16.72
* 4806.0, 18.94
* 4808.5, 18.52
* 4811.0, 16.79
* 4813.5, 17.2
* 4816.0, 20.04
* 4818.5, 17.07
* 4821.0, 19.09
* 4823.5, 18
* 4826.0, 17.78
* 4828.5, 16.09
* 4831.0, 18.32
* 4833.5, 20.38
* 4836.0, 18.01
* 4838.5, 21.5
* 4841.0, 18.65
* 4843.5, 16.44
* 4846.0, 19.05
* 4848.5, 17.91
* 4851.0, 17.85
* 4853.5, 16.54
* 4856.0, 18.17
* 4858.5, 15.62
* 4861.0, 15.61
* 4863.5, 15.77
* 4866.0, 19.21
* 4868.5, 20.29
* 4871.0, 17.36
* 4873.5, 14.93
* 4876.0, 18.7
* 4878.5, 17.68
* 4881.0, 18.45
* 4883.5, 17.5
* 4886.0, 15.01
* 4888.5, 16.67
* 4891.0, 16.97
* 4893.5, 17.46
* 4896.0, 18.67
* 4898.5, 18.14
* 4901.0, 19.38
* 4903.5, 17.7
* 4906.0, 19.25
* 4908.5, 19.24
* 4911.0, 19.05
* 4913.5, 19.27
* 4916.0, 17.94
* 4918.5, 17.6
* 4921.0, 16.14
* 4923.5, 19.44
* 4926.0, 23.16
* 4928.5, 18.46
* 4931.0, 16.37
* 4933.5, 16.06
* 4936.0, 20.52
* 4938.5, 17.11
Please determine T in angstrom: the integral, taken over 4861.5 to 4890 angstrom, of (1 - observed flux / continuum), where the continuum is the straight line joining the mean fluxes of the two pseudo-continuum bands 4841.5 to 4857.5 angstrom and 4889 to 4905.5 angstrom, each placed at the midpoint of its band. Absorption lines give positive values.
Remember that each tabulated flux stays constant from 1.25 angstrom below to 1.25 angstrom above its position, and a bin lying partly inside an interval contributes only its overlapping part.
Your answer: 0.8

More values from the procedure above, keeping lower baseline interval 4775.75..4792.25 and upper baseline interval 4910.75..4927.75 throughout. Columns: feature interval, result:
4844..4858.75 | 0.5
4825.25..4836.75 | -0.1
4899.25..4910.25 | -0.1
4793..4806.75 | -1.2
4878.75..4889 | 0.8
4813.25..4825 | -0.4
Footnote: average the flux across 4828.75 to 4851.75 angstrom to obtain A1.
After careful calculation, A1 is 18.6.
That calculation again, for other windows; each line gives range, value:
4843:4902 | 17.5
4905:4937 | 18.6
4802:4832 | 17.9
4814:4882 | 17.9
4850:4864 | 16.6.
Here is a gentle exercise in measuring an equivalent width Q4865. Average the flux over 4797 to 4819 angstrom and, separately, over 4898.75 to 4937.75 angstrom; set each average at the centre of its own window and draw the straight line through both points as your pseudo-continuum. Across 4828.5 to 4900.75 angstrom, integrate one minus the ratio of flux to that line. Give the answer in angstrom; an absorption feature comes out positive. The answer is 2.8 angstrom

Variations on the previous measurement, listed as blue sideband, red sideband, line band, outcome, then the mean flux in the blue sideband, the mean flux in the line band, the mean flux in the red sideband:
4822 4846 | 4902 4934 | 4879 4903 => 1.1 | 18.4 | 17.6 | 18.5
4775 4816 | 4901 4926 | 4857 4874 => 1.3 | 18.2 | 17.1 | 18.7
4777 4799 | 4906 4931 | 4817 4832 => 0.5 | 18.3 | 17.8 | 18.8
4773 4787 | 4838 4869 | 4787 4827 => -1.3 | 17.8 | 18.4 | 17.7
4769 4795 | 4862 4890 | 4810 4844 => -1.5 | 17.7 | 18.3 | 17.4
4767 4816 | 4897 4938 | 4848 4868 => 1.3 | 18.1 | 17.2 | 18.6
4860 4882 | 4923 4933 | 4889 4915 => -0.1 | 17.6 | 18.5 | 19.1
